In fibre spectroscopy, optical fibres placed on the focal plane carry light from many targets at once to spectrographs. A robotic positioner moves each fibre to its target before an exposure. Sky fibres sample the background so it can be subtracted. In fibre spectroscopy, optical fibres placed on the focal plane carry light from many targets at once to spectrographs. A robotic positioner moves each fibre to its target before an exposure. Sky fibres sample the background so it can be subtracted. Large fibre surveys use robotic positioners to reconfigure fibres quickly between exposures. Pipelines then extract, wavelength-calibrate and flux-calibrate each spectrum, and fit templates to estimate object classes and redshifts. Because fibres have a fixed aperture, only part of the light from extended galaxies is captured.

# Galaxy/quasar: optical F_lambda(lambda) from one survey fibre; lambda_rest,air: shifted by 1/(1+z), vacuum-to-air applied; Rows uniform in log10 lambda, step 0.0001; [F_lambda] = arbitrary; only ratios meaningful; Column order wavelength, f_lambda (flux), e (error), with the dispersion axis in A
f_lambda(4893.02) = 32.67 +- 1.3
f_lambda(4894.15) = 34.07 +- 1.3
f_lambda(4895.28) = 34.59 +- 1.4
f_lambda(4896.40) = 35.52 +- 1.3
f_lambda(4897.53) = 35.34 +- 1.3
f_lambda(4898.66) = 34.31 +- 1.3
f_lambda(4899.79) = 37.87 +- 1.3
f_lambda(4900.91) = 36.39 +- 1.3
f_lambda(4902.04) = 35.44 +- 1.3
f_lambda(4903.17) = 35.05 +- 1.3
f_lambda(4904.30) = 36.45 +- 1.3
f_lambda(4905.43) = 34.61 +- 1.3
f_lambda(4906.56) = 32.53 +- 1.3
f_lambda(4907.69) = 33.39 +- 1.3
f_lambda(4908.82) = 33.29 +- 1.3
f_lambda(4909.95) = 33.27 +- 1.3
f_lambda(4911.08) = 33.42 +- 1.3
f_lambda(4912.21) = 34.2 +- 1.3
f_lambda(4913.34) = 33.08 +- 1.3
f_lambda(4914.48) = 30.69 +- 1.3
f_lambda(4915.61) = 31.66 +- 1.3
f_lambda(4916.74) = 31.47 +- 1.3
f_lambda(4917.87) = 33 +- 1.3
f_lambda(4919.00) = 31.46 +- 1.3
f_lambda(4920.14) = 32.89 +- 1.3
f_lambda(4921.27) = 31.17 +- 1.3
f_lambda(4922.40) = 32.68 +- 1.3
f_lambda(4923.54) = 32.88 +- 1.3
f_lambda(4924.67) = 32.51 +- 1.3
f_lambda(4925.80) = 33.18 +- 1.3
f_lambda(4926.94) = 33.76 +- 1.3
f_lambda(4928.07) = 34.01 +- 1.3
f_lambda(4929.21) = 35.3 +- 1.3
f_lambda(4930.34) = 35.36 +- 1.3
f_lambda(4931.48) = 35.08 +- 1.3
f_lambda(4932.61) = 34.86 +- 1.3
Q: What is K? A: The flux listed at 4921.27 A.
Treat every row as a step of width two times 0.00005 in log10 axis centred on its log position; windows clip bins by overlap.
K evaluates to 31.17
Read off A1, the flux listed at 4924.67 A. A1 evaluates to 32.51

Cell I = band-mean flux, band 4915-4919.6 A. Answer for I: 31.9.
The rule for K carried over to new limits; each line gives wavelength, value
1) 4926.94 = 33.76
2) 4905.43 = 34.61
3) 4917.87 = 33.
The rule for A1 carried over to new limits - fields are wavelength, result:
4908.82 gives 33.29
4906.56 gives 32.53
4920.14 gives 32.89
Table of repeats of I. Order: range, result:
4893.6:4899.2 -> 34.8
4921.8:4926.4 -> 32.8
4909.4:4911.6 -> 33.4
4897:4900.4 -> 35.9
